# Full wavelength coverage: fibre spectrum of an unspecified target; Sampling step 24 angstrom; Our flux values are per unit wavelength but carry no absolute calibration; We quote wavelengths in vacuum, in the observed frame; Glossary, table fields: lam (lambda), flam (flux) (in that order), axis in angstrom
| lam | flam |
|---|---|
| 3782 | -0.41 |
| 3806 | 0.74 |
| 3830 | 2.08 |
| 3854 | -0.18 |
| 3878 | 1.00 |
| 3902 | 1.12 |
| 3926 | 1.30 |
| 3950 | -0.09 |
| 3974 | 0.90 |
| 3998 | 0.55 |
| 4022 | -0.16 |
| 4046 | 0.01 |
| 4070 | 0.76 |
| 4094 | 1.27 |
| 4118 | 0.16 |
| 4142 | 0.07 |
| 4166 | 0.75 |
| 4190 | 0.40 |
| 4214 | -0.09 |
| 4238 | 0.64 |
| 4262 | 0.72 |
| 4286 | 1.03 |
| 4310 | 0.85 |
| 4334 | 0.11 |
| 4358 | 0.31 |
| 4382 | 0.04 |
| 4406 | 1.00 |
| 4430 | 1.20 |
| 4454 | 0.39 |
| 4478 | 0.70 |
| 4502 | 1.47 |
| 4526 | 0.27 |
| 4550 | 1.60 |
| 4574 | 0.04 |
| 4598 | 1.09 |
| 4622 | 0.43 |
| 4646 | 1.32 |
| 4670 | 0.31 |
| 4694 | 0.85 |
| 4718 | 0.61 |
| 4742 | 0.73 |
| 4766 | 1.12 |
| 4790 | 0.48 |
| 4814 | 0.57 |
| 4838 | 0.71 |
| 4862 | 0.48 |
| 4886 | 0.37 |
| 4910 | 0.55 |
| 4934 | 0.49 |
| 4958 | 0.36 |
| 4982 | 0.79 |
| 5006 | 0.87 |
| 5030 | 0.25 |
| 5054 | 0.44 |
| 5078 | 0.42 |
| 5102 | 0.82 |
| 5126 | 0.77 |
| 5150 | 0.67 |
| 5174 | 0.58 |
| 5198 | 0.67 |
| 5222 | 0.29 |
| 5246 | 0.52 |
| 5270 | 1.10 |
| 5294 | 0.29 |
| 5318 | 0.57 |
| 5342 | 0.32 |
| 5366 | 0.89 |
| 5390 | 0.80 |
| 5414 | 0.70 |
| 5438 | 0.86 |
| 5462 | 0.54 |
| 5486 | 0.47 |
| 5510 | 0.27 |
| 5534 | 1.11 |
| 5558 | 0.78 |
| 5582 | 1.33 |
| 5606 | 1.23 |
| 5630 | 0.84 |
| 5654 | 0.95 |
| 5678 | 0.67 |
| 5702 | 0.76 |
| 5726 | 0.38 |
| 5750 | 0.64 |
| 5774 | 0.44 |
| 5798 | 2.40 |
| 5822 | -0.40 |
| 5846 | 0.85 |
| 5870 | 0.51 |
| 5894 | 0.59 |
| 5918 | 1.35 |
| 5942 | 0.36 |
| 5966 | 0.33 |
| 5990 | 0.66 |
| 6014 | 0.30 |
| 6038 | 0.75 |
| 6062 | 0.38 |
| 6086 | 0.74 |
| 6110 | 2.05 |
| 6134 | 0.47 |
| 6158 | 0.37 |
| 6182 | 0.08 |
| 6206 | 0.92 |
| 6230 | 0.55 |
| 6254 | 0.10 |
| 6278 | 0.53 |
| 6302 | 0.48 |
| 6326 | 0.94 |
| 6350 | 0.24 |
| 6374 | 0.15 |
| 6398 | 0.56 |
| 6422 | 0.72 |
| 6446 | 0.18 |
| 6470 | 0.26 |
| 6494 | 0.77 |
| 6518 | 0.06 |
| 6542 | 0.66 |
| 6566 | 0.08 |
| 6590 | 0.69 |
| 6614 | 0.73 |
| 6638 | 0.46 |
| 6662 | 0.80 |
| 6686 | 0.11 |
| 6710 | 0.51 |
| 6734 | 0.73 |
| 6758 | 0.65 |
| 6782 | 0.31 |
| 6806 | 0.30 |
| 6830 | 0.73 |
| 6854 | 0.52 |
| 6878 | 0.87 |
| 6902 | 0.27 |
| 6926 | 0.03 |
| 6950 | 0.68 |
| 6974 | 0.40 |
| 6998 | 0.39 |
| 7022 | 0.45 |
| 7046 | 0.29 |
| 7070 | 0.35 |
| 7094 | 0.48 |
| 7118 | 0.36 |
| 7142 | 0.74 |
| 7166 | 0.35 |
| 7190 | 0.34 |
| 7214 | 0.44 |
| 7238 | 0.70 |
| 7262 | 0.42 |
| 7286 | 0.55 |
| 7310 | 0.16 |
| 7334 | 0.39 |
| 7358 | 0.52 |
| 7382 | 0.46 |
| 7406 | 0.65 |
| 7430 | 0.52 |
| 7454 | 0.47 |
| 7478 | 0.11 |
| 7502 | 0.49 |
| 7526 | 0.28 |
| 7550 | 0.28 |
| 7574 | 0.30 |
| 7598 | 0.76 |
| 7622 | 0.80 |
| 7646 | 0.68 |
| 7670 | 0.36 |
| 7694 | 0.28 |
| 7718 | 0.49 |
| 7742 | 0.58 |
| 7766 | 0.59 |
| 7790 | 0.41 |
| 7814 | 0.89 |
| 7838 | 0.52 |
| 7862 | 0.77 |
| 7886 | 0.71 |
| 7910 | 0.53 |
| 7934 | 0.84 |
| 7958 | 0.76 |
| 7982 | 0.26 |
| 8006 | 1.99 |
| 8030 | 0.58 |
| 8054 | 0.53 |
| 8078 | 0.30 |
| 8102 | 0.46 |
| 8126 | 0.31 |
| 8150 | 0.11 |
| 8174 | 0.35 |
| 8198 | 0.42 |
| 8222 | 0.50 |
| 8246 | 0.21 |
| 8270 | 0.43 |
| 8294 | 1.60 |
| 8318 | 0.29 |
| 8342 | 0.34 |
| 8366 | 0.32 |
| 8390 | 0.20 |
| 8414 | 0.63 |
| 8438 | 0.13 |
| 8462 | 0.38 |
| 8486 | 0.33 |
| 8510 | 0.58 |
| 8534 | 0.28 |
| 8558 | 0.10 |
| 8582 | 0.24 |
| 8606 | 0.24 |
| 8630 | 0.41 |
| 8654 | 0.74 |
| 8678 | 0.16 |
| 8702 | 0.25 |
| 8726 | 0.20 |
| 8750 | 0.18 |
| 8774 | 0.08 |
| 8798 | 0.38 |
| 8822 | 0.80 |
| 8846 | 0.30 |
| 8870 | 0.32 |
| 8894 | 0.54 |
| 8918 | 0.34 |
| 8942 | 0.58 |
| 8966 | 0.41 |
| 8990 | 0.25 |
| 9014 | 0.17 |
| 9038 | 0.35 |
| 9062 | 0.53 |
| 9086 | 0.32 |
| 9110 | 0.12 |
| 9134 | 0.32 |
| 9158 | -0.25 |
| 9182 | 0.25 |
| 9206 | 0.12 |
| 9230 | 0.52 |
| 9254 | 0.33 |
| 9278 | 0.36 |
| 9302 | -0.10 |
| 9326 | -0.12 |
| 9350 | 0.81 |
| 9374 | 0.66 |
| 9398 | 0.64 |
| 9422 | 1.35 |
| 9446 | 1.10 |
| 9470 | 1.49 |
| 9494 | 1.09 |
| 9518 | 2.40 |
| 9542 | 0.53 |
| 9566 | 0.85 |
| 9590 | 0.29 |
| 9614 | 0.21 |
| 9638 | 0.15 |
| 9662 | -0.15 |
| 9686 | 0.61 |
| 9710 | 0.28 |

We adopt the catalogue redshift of 0.22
